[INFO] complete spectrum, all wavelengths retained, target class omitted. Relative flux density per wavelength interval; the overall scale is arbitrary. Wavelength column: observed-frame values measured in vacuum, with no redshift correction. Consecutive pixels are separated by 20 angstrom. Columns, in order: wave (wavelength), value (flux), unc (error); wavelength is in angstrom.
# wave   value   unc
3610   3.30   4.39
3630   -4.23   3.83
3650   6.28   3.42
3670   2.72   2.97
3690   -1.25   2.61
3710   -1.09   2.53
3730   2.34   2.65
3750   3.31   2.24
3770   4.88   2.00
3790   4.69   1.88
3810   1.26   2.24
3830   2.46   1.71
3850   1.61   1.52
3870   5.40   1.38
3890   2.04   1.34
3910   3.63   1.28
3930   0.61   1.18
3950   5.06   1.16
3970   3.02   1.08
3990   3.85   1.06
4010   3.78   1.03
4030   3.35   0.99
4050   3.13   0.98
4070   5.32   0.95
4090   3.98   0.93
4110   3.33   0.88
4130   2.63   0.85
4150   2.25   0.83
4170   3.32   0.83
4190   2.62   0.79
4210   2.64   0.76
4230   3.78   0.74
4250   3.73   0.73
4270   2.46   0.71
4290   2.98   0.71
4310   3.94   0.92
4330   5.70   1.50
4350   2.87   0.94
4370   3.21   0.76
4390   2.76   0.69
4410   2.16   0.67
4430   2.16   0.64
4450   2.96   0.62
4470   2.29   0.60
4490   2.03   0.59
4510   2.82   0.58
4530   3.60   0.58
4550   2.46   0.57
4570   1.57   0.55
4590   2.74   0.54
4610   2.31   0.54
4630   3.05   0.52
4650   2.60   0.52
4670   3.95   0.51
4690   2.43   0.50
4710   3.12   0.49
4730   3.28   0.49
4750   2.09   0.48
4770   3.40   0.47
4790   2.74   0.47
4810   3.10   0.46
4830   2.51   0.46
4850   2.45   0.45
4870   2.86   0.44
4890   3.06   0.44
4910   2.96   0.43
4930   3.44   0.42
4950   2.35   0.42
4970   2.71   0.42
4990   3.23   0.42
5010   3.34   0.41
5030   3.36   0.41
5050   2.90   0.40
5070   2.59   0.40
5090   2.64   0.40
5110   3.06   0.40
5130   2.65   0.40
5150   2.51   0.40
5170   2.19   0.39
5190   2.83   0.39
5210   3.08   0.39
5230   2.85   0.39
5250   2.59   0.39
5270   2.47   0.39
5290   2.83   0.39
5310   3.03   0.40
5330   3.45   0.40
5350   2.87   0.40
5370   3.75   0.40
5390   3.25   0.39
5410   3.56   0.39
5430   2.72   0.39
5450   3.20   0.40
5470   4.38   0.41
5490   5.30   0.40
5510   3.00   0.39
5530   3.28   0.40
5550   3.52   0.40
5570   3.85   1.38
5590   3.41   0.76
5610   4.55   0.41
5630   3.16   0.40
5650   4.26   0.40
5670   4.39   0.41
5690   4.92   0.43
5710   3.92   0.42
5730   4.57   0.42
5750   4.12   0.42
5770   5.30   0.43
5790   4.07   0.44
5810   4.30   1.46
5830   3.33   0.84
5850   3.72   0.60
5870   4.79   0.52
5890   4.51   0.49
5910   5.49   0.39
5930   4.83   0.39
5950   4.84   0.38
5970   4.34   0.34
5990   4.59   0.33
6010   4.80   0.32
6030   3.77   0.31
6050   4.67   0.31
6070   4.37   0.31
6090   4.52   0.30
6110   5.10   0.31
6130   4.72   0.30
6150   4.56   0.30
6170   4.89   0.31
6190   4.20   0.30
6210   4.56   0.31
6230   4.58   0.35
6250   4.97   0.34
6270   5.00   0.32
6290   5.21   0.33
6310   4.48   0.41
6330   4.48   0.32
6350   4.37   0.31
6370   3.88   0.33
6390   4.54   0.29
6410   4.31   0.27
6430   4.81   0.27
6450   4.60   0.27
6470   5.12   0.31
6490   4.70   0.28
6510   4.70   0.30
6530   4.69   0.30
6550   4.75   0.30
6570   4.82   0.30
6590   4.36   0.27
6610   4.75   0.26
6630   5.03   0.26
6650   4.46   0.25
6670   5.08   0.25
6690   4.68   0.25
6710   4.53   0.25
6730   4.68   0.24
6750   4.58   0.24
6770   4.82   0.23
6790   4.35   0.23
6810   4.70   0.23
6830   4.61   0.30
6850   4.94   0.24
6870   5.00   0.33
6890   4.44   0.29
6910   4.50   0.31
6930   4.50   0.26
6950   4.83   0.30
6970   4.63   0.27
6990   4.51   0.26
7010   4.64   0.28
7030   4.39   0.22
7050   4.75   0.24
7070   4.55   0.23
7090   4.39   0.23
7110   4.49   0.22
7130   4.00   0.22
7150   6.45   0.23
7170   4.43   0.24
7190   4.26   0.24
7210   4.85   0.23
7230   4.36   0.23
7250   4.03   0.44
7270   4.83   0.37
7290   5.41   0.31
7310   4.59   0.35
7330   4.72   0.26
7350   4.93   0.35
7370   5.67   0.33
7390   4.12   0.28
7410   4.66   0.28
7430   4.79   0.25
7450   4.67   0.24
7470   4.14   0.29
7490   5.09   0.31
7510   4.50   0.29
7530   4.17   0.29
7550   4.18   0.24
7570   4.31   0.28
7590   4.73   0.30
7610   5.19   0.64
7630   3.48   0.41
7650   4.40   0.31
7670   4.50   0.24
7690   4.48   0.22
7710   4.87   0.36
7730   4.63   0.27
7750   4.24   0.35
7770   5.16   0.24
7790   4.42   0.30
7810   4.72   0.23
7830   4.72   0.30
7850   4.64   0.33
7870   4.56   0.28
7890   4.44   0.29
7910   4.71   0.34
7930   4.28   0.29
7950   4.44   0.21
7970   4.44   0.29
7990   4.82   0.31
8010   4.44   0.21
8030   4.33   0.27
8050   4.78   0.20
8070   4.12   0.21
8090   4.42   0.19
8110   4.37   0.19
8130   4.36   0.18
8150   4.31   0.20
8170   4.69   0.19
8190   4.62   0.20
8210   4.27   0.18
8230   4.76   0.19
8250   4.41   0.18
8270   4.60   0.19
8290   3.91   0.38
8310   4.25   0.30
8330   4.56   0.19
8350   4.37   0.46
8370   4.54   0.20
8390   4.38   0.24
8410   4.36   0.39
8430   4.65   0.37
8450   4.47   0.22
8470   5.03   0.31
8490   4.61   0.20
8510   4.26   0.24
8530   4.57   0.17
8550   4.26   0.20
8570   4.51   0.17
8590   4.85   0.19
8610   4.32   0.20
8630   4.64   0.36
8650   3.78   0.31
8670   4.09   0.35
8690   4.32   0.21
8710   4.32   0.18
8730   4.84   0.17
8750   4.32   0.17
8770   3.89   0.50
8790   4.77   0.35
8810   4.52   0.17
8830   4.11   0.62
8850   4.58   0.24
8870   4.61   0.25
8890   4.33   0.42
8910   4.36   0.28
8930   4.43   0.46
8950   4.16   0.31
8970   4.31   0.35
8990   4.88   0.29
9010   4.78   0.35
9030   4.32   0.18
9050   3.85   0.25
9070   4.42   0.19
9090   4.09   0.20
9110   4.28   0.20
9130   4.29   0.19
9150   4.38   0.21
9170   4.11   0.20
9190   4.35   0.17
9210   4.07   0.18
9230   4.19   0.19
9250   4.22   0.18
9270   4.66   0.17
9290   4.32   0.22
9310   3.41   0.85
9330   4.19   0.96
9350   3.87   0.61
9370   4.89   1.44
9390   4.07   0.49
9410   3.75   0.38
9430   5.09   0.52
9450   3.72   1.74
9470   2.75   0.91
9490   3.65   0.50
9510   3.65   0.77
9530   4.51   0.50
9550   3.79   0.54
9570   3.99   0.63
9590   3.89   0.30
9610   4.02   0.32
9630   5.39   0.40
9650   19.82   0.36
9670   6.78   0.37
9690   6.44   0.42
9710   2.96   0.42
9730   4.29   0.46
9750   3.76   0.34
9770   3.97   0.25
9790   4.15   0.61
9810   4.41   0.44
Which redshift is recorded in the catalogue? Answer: 0.470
